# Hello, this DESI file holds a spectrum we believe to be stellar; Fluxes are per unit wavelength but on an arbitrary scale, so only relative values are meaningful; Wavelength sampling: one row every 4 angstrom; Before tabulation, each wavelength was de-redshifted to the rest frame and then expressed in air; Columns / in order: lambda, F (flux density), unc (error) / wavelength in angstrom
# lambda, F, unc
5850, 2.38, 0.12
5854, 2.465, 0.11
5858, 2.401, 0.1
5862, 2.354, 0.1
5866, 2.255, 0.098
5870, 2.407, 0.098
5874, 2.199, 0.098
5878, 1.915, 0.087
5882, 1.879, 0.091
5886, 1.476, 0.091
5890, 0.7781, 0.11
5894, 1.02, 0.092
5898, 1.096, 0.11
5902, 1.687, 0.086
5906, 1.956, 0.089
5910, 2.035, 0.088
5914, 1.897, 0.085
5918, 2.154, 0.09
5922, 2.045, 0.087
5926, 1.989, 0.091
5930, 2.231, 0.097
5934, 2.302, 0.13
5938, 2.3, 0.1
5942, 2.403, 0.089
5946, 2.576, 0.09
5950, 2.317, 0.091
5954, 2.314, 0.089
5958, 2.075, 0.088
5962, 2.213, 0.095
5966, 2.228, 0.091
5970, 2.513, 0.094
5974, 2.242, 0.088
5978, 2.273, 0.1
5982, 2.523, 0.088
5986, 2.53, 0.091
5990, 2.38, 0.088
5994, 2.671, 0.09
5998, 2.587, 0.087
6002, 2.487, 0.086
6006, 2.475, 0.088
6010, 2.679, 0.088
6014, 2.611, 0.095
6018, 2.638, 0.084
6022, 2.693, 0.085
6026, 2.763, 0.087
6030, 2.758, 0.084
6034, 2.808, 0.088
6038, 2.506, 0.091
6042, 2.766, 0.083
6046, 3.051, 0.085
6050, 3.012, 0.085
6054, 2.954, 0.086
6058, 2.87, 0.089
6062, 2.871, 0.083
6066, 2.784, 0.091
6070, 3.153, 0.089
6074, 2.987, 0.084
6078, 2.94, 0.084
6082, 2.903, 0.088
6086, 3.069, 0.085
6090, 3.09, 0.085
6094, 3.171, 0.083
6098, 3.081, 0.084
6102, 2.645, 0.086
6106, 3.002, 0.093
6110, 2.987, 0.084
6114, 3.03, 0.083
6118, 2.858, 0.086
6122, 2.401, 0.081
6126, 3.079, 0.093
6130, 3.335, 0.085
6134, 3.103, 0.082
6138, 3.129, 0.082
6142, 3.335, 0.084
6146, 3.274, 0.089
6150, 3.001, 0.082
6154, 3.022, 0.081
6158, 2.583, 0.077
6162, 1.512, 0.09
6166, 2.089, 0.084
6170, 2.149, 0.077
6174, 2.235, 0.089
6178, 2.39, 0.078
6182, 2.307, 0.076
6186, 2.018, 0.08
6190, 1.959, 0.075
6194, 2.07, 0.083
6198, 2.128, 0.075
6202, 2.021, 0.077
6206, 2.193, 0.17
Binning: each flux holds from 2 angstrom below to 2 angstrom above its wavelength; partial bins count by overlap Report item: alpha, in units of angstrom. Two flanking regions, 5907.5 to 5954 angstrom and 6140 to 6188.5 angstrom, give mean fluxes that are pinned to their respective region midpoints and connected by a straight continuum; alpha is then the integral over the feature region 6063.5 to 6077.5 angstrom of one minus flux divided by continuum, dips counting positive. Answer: -3.5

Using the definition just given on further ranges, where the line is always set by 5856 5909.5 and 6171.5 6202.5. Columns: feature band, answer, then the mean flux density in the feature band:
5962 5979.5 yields -3.6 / 2.3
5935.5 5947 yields -3.3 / 2.41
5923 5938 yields -2.6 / 2.18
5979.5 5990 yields -3.1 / 2.49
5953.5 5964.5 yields -1.7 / 2.19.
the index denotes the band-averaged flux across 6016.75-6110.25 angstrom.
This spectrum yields 2.9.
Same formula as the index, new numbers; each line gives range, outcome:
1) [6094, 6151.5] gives 3.02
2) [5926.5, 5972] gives 2.3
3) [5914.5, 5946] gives 2.21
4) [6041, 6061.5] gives 2.93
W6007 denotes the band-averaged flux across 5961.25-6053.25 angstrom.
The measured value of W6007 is 2.59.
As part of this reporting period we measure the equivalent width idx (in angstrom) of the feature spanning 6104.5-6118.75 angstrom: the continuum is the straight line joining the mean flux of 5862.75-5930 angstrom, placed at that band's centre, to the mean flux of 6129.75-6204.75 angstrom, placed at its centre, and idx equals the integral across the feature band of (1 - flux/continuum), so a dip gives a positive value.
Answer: -3.8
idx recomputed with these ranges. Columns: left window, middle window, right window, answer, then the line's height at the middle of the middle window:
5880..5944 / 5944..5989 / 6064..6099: -2.8 angstrom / 2.21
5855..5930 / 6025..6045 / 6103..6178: -2.9 angstrom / 2.39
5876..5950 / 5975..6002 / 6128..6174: -4.0 angstrom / 2.16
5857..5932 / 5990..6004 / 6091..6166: -1.4 angstrom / 2.32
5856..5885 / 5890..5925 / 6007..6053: 9.5 angstrom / 2.31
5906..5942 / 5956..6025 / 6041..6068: 1.7 angstrom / 2.52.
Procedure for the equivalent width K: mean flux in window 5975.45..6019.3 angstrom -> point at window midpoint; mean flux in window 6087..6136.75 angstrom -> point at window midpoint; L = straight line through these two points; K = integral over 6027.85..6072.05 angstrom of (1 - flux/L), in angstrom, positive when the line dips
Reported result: -2.1 angstrom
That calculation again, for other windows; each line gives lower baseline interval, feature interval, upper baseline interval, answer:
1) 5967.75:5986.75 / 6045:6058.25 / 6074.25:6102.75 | -0.8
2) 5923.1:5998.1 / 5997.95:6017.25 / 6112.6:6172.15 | -0.9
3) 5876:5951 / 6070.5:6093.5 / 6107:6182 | -4.6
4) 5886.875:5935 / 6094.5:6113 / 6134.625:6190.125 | -4.8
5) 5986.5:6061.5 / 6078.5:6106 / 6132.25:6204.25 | -4.3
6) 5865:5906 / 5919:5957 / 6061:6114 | -4.8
